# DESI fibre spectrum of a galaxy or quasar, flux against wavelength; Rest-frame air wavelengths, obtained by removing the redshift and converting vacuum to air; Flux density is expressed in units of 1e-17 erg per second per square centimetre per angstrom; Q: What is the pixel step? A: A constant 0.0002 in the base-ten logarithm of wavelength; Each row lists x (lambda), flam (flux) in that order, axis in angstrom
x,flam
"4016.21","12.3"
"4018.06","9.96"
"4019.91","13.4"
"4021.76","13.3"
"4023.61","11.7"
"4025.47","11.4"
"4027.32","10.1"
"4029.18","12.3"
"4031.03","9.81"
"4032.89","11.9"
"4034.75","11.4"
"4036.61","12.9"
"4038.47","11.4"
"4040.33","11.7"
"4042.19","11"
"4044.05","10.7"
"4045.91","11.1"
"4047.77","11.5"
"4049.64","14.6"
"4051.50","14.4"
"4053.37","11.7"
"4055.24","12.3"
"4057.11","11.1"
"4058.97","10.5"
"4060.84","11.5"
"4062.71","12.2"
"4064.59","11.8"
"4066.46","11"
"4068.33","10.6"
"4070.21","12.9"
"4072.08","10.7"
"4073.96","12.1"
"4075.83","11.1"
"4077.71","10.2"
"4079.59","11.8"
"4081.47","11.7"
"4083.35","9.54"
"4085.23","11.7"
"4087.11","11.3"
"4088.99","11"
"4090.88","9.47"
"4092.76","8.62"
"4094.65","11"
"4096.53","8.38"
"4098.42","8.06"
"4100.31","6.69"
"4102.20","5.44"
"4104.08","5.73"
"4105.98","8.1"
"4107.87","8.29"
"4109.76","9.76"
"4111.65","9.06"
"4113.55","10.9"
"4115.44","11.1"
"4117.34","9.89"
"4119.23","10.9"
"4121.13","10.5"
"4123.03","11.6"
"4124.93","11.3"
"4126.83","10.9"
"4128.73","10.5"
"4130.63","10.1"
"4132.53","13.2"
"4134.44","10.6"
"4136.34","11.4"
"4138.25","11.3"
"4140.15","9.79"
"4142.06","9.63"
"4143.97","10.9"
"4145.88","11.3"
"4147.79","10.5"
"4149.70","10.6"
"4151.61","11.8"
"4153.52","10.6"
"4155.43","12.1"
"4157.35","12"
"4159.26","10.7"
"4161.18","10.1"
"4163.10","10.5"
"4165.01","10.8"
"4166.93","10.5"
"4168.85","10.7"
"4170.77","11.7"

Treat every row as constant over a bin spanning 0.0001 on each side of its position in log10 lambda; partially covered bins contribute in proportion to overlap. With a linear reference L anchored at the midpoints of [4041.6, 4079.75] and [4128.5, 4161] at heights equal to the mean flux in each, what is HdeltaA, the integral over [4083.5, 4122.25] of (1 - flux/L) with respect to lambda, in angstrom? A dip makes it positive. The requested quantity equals 6.9 angstrom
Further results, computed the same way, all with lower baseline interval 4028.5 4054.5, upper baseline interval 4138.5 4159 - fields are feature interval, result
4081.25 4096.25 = 1.4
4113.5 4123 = 0.4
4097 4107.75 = 4.1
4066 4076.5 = 0.2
